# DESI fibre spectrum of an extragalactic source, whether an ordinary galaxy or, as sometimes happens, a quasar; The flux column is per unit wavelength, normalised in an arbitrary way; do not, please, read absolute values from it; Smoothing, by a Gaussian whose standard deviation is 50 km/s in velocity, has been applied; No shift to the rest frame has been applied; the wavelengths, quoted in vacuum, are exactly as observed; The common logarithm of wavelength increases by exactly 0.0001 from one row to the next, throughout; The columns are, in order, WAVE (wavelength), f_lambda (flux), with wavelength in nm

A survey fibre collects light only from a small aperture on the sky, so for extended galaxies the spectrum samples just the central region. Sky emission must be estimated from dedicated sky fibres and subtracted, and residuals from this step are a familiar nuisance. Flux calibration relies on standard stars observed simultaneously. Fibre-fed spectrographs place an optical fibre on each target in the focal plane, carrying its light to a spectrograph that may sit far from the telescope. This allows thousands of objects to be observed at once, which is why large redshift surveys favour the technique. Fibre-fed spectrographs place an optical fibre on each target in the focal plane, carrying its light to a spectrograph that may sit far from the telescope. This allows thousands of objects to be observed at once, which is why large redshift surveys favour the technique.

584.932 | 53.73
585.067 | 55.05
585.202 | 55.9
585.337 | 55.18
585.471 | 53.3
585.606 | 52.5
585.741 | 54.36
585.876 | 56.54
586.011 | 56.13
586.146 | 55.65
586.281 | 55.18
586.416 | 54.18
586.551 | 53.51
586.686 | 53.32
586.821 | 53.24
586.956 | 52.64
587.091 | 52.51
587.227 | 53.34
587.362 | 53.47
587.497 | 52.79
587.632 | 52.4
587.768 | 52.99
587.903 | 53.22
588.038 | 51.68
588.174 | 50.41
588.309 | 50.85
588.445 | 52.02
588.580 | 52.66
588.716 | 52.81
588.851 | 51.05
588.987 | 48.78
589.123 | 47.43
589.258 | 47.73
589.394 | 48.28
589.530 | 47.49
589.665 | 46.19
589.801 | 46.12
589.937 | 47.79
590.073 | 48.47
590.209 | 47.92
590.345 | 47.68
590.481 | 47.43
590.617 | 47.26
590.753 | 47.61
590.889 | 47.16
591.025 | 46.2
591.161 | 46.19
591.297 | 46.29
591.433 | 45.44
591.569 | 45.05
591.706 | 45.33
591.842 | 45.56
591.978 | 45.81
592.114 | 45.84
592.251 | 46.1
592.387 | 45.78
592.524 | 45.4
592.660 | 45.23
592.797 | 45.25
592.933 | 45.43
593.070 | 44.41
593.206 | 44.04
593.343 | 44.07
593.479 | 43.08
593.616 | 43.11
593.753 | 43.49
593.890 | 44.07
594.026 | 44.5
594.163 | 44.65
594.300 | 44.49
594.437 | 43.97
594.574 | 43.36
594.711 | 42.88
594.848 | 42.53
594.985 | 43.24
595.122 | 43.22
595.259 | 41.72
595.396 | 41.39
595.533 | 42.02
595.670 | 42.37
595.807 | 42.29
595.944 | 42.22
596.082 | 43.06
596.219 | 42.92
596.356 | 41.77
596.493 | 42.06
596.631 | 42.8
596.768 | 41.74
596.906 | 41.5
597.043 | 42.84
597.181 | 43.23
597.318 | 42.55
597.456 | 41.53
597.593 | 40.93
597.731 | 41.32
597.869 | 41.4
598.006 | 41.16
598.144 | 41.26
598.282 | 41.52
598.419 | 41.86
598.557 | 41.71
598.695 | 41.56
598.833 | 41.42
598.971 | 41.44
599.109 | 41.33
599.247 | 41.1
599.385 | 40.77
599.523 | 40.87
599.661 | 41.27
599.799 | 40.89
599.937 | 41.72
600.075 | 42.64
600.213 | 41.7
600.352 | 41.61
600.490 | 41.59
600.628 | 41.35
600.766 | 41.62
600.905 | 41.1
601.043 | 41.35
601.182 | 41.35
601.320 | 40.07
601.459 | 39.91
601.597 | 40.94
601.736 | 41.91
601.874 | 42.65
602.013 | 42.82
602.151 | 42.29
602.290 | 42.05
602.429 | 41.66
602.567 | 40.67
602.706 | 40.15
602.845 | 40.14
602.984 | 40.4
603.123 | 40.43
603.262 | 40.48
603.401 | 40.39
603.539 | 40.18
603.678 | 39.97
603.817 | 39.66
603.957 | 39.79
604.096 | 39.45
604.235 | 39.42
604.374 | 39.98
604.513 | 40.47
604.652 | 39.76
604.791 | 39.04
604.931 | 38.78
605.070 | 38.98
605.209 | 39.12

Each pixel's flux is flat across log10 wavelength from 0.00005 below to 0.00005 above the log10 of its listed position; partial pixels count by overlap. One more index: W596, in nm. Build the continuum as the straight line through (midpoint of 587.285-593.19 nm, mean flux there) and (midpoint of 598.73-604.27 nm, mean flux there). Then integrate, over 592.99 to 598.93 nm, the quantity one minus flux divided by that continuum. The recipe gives 0.25 nm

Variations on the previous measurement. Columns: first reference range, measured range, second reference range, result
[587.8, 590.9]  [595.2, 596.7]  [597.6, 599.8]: 0.05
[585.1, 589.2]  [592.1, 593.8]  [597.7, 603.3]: 0.11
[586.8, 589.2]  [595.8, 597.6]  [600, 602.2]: 0.11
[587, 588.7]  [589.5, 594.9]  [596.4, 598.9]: 0.25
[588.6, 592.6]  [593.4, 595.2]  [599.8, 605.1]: 0.06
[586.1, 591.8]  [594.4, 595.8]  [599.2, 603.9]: 0.09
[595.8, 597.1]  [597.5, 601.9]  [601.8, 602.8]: 0.07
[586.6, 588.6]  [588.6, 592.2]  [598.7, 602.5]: 0.20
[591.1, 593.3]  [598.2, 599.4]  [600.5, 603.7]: 0.03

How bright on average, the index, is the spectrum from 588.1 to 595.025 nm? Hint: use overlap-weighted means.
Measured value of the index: 46.4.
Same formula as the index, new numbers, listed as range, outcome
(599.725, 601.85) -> 41.4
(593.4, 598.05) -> 42.6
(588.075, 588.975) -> 51.4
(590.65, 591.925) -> 46.1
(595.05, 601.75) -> 41.7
